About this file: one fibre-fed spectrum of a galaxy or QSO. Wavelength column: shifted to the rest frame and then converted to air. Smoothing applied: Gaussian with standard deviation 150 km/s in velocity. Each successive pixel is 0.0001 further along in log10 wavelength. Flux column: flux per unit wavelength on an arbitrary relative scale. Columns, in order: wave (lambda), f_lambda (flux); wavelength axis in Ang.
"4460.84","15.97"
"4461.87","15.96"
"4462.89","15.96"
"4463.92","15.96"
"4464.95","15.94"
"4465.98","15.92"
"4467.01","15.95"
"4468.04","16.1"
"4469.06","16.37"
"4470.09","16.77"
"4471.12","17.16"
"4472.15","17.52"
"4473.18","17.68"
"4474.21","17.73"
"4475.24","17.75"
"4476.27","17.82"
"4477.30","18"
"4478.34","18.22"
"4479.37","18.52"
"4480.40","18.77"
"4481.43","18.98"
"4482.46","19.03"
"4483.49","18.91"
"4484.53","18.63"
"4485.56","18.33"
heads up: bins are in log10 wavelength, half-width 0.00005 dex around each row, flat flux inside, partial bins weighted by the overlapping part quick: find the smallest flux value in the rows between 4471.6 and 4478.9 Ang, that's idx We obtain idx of 17.52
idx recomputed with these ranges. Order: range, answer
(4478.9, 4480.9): 18.52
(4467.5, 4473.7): 16.1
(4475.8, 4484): 17.82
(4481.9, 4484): 18.91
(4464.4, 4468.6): 15.92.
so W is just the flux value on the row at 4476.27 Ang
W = 17.82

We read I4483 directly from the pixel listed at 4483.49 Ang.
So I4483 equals 18.91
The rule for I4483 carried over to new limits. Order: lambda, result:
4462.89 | 15.96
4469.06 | 16.37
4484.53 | 18.63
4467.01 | 15.95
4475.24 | 17.75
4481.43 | 18.98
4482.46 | 19.03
